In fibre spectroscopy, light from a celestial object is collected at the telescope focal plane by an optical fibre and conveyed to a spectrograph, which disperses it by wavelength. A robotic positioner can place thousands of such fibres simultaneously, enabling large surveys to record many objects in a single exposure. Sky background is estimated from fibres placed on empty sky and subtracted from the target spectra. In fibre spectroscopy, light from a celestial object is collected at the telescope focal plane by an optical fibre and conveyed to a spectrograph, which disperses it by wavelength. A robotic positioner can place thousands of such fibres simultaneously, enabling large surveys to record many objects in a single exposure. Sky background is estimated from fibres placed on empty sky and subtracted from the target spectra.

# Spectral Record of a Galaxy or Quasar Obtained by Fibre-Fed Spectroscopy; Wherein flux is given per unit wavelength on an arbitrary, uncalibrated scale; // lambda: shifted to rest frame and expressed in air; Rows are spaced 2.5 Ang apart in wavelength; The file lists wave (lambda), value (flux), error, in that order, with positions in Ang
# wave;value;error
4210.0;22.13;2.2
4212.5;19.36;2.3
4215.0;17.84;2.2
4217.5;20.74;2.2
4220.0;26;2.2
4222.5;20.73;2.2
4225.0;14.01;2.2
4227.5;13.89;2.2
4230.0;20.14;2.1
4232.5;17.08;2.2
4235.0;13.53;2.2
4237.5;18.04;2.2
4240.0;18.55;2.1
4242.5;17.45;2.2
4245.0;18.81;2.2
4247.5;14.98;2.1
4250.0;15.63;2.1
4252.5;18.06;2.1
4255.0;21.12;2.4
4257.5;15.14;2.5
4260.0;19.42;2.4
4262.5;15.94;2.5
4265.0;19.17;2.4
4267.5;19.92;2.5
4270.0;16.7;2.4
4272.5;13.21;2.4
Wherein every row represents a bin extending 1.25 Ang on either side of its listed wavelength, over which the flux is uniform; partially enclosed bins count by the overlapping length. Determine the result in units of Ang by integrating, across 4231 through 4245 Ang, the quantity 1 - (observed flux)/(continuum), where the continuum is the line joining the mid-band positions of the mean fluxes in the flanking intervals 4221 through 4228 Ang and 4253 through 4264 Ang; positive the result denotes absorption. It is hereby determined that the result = 0.1 Ang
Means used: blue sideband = 16.8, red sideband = 17.9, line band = 17.2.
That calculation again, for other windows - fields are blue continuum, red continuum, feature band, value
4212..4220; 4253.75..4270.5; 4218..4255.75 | 3.0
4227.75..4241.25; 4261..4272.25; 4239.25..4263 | -0.2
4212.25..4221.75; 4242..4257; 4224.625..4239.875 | 2.4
